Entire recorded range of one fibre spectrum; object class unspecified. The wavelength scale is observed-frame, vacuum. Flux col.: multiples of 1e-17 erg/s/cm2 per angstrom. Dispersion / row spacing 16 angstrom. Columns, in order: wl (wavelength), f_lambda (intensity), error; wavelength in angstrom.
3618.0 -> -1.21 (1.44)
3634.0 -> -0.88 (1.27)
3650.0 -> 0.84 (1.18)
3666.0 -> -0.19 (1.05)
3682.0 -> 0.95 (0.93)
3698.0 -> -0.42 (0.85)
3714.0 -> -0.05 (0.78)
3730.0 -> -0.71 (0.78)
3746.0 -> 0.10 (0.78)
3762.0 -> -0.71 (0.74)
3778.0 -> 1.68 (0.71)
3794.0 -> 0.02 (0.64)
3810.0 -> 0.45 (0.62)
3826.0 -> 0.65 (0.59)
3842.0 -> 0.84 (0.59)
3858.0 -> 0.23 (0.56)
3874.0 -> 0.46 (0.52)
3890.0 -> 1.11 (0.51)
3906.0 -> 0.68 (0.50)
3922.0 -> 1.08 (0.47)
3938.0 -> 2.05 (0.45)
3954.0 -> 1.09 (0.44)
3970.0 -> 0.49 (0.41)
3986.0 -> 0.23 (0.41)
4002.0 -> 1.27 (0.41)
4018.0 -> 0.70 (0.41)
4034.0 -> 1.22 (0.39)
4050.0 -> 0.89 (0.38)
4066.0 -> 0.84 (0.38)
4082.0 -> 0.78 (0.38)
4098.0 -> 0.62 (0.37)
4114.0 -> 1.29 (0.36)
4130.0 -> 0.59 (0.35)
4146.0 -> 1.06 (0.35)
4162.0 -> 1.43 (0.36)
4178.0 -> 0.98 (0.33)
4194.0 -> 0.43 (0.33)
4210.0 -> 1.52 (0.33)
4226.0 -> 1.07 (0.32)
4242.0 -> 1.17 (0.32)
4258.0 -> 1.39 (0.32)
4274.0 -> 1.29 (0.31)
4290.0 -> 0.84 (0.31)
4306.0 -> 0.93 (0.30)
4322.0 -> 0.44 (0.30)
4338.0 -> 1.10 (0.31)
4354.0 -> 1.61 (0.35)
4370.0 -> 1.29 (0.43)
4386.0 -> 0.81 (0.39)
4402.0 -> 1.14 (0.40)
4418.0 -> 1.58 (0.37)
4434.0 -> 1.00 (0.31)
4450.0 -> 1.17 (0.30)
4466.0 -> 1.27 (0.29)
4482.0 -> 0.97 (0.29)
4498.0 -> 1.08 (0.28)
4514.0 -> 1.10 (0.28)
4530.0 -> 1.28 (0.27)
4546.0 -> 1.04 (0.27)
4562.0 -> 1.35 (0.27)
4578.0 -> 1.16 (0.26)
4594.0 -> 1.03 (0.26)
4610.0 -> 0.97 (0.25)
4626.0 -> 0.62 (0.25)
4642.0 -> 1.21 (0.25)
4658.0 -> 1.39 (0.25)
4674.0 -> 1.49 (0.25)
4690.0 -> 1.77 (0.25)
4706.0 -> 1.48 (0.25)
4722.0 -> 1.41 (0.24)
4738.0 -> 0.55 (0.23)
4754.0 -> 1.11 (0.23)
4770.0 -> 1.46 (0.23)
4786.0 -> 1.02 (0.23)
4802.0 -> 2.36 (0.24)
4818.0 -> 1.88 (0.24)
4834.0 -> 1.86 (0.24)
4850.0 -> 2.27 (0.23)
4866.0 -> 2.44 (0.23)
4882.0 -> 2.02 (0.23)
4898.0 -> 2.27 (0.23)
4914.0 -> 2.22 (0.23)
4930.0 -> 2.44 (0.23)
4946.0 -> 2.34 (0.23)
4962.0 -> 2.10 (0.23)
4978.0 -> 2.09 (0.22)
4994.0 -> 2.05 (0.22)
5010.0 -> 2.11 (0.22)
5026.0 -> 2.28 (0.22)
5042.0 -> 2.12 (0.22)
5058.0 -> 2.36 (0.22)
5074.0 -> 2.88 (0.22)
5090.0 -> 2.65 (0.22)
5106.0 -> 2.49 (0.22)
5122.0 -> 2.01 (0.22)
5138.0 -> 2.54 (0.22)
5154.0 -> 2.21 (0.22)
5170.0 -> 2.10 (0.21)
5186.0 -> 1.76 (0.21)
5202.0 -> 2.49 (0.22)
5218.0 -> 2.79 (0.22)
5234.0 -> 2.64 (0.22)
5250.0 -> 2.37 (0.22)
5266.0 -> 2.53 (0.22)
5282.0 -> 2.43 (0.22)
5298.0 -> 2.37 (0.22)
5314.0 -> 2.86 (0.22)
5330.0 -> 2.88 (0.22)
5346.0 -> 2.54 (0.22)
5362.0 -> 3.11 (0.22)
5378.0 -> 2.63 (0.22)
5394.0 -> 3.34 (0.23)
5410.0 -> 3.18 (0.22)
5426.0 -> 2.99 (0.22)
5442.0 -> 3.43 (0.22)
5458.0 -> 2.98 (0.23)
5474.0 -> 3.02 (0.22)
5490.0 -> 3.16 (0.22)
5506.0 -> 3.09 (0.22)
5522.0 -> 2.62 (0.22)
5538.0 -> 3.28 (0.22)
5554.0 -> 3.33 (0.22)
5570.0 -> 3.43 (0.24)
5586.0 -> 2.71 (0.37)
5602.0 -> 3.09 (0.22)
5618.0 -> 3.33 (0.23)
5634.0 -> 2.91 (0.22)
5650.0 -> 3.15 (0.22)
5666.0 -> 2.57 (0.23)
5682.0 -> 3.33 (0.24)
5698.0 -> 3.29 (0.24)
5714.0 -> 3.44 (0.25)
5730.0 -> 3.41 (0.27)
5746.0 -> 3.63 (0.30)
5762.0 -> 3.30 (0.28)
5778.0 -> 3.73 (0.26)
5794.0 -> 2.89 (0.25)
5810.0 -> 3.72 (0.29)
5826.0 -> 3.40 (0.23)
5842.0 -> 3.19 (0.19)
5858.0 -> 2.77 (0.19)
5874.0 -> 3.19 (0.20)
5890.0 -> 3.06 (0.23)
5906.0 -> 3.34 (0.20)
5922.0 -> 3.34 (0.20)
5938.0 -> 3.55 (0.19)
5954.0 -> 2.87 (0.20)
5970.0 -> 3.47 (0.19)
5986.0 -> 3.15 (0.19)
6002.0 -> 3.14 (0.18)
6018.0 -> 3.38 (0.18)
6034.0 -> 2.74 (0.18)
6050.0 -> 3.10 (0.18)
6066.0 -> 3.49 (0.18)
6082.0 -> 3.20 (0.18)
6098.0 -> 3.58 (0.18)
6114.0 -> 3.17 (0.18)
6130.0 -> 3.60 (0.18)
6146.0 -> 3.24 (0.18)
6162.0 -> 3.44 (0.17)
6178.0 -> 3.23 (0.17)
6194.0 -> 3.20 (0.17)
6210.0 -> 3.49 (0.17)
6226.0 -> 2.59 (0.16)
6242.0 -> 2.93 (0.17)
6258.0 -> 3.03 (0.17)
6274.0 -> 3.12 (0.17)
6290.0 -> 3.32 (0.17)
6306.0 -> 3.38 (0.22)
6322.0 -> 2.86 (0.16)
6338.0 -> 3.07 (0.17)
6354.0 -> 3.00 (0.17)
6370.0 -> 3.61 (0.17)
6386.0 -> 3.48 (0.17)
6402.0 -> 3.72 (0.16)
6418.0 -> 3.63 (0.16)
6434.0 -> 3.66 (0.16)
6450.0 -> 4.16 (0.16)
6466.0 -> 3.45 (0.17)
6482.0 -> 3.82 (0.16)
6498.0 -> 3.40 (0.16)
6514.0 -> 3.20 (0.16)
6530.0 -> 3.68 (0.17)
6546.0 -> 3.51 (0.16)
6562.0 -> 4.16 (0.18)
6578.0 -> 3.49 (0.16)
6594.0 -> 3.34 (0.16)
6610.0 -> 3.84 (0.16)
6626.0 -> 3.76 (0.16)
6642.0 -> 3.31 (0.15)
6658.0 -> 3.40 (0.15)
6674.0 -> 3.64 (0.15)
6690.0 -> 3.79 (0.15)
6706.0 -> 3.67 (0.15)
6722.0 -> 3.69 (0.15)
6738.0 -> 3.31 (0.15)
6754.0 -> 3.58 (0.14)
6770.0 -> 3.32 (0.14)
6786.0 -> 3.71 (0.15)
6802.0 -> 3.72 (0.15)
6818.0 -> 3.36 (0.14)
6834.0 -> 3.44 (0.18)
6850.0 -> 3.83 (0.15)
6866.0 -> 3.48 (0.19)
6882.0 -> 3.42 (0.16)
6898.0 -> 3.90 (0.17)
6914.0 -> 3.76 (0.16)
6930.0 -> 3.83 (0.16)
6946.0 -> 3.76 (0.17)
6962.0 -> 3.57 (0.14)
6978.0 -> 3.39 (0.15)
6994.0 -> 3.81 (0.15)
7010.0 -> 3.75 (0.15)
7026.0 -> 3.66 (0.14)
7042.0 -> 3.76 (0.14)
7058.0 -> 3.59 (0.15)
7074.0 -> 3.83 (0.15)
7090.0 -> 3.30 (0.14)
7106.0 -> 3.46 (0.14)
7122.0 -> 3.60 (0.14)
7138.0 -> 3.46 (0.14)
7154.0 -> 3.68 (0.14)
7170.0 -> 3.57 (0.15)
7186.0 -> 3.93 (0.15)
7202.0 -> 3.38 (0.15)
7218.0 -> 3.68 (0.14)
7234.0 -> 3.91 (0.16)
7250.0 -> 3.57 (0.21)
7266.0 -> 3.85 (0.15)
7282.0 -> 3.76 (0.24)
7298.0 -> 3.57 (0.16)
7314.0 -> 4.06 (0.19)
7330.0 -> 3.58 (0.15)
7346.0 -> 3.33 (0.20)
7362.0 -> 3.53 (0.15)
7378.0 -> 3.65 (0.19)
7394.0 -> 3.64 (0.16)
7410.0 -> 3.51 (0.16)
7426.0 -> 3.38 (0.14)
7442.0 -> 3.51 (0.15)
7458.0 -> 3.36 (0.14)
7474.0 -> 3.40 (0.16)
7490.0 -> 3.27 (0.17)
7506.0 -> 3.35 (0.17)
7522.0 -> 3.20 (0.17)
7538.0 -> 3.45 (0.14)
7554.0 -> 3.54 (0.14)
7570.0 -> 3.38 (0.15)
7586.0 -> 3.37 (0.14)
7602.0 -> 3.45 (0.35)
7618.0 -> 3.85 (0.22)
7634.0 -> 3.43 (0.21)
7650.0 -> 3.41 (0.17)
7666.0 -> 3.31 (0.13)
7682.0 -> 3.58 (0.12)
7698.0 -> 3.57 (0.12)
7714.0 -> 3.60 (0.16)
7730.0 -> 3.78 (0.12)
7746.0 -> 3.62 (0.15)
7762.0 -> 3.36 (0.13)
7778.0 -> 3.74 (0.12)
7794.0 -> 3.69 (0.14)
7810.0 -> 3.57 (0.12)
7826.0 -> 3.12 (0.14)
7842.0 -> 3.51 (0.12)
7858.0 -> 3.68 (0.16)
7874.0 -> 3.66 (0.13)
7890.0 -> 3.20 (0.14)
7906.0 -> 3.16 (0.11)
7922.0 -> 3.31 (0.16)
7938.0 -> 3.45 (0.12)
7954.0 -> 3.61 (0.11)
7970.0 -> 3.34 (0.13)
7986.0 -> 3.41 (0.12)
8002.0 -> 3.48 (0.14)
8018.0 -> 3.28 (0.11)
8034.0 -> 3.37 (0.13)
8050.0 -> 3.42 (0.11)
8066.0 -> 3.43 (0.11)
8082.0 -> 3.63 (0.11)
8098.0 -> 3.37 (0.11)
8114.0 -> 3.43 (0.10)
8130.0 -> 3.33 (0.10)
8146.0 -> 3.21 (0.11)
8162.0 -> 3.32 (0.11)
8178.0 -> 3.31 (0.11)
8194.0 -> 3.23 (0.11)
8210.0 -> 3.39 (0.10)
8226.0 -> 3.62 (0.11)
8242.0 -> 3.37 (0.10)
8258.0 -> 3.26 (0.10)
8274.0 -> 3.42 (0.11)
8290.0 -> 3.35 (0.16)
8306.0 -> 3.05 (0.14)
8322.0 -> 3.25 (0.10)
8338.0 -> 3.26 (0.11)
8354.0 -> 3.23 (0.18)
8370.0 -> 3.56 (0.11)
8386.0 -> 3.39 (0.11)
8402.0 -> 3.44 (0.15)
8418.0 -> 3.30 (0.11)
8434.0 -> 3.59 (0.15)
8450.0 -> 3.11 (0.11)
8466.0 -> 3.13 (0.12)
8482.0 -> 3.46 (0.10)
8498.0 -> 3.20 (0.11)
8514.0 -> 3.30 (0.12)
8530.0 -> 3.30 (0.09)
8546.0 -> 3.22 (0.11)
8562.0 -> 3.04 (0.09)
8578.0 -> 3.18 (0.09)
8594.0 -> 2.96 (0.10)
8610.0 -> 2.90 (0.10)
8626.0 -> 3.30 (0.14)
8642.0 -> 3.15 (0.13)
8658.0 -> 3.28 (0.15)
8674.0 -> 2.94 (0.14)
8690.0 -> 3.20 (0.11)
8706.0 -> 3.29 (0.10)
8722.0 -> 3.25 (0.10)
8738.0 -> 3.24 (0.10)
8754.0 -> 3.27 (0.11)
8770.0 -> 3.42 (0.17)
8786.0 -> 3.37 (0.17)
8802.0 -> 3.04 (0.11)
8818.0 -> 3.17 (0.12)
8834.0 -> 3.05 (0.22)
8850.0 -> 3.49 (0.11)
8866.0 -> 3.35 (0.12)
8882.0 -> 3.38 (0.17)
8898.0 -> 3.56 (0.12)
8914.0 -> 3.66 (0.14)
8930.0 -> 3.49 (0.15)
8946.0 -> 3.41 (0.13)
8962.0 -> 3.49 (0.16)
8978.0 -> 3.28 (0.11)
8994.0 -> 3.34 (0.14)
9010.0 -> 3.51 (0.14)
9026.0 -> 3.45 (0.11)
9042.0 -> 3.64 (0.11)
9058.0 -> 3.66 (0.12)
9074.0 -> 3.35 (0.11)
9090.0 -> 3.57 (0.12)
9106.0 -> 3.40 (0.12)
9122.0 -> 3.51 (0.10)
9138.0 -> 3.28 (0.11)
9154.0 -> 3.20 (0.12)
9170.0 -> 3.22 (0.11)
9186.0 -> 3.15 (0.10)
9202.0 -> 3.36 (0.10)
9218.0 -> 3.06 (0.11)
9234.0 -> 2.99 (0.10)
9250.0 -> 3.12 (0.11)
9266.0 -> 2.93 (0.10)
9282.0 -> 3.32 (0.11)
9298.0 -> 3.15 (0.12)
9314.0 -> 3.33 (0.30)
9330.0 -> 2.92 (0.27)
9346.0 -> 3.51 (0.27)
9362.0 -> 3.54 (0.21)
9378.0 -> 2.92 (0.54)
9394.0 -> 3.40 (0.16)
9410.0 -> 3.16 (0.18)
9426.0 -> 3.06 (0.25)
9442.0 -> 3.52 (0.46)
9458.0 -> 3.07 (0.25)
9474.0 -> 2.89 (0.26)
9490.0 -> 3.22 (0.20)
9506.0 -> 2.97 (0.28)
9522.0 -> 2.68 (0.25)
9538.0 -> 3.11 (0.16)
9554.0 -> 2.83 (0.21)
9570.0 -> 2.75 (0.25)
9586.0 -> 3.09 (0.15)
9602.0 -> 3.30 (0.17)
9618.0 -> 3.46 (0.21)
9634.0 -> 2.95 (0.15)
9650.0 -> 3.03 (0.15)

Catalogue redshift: 0.204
